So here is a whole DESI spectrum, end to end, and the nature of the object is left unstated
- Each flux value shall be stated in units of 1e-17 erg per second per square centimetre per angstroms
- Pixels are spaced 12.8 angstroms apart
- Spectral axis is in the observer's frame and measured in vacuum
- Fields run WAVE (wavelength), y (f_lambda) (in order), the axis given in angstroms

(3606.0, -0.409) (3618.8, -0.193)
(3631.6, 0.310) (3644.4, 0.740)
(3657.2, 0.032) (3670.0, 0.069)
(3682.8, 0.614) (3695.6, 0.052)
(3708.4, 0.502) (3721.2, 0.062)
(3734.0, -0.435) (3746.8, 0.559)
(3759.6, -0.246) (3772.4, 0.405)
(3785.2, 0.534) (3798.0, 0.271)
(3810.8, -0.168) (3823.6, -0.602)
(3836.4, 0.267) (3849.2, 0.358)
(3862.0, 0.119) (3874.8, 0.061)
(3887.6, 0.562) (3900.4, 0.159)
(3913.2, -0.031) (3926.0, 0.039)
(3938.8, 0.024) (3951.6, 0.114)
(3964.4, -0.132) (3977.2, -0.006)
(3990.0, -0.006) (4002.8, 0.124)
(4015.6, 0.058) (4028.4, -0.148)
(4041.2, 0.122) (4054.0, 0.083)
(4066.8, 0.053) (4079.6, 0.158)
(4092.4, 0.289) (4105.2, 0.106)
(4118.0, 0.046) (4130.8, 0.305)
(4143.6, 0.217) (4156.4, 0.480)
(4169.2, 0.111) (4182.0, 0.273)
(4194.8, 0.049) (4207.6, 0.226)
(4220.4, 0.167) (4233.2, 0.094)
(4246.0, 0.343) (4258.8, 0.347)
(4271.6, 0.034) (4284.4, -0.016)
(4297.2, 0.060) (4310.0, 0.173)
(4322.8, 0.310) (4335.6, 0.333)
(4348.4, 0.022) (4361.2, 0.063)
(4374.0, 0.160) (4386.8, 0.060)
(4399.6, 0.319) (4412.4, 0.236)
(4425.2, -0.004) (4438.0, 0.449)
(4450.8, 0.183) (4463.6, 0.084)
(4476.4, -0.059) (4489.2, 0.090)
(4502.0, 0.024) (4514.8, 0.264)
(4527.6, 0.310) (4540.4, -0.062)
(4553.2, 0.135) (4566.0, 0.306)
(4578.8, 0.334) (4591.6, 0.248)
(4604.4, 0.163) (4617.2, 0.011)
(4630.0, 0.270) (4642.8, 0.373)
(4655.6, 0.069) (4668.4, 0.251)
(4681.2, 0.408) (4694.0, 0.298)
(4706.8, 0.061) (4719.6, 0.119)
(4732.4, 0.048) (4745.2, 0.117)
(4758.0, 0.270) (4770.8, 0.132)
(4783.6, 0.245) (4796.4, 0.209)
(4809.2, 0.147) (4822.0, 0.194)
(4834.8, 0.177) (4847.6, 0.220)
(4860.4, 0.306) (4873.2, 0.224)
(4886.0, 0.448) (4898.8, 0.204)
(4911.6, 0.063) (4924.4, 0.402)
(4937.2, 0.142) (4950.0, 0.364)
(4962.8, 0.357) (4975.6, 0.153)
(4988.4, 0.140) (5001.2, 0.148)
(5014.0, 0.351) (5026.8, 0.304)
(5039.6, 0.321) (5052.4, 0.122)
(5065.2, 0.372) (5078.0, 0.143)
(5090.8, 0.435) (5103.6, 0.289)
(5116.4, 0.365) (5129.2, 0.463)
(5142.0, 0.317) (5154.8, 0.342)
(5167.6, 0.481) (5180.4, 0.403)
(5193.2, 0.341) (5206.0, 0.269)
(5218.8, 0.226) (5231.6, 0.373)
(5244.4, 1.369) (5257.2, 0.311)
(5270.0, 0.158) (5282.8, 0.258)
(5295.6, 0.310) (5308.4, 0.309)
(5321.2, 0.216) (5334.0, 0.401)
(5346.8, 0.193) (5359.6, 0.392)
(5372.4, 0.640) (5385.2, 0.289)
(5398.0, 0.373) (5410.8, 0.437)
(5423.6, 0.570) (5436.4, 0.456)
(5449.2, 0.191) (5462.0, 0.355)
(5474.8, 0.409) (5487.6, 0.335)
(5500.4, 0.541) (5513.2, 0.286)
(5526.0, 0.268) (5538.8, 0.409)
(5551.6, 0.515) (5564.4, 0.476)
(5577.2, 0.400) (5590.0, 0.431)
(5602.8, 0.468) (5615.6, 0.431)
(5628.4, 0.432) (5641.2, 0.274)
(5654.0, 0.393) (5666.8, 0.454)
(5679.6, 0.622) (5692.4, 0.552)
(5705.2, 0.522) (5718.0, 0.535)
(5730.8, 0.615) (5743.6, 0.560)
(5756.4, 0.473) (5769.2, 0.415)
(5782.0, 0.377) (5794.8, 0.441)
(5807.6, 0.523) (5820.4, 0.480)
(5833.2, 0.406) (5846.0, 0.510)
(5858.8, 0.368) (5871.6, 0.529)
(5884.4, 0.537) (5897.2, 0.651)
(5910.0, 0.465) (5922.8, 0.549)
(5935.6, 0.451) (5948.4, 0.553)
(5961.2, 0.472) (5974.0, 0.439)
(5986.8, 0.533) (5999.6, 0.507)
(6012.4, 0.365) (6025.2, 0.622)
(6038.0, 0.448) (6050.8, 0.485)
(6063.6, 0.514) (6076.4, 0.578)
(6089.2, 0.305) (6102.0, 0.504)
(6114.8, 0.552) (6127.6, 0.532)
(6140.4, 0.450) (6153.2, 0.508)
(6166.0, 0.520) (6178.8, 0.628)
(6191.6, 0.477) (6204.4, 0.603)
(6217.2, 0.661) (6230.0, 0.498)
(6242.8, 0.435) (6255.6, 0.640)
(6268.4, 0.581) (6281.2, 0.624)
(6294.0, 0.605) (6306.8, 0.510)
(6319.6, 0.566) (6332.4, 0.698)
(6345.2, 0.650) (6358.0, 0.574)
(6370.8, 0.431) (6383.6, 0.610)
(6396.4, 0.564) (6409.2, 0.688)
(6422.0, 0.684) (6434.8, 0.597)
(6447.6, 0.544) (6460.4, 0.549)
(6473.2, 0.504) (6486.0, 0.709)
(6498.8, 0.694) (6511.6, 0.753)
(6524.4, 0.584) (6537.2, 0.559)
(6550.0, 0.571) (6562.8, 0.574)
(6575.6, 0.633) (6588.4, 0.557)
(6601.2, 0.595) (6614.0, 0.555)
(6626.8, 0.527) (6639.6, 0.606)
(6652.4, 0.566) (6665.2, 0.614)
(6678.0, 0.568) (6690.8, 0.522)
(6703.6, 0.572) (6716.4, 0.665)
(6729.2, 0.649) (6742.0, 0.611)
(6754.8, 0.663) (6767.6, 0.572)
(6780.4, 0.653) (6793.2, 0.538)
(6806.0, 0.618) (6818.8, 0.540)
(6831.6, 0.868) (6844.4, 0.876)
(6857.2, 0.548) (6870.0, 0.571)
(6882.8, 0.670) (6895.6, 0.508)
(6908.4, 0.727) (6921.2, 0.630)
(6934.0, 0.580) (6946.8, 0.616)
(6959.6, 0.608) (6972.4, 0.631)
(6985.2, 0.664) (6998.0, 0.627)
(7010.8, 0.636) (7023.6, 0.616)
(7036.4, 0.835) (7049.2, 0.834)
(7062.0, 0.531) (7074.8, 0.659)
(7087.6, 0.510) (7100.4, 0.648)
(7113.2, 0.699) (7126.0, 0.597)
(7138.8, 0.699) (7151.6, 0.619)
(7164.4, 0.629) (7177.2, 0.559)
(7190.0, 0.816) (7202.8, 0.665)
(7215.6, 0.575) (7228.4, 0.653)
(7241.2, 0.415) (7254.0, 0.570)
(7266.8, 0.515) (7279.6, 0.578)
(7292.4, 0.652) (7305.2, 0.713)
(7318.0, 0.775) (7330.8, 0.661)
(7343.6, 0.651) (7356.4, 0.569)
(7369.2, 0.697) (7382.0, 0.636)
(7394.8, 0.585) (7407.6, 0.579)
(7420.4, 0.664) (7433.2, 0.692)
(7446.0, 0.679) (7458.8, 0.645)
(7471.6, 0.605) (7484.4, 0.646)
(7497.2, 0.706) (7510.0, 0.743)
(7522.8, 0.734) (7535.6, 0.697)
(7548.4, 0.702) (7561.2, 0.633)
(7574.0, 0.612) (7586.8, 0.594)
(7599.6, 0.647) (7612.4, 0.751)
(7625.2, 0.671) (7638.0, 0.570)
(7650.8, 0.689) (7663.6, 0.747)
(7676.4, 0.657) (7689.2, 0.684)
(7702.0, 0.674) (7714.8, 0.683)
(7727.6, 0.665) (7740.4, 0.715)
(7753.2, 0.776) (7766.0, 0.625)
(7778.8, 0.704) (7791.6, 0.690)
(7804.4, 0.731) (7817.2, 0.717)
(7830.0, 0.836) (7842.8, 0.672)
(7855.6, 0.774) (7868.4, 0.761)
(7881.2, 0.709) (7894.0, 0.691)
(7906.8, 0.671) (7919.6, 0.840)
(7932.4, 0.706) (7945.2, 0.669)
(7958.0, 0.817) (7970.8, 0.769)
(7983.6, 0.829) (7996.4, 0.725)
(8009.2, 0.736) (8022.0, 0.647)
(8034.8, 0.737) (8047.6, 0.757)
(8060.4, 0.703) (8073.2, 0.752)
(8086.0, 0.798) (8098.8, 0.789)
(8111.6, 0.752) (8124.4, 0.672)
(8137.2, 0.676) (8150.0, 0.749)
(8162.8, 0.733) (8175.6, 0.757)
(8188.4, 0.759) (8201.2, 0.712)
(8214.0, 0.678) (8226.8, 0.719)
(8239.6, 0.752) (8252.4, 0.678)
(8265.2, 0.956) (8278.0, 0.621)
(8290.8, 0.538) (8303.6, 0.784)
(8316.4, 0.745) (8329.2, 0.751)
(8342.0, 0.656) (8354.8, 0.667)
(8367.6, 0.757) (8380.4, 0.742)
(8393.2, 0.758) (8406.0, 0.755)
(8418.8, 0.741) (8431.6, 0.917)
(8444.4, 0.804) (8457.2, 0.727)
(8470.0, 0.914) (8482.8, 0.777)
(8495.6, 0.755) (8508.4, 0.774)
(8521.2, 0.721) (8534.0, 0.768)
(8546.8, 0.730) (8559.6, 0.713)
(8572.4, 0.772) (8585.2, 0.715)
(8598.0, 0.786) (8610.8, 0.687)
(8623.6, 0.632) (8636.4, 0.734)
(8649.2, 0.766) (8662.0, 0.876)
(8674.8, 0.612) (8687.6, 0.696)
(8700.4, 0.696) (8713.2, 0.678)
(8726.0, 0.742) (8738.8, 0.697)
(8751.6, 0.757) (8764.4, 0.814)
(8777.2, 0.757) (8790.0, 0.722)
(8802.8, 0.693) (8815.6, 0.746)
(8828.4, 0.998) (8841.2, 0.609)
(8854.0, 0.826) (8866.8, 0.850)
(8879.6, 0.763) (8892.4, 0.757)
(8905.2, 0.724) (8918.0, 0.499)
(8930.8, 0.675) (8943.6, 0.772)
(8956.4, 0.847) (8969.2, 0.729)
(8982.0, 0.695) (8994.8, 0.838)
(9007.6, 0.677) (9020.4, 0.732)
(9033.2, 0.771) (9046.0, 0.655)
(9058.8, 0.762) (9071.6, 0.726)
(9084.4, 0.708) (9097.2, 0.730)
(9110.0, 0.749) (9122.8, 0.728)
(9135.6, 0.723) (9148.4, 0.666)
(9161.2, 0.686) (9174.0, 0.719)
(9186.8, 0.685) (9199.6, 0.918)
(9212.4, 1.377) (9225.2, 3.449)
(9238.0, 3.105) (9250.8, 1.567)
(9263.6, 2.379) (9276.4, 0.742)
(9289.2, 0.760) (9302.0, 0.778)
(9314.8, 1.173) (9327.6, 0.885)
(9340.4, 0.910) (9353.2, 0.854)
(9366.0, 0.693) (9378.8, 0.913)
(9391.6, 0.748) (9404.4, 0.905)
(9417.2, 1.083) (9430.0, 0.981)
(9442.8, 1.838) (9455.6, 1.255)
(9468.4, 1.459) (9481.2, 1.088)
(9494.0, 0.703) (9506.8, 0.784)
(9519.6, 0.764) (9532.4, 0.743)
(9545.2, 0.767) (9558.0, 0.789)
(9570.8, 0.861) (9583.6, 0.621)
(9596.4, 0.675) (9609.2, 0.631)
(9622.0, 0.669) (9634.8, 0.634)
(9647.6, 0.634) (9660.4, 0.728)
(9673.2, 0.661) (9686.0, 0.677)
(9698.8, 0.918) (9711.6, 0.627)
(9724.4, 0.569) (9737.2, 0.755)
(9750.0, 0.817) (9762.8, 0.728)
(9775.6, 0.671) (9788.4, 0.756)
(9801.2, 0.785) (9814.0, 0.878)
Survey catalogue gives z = 0.406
